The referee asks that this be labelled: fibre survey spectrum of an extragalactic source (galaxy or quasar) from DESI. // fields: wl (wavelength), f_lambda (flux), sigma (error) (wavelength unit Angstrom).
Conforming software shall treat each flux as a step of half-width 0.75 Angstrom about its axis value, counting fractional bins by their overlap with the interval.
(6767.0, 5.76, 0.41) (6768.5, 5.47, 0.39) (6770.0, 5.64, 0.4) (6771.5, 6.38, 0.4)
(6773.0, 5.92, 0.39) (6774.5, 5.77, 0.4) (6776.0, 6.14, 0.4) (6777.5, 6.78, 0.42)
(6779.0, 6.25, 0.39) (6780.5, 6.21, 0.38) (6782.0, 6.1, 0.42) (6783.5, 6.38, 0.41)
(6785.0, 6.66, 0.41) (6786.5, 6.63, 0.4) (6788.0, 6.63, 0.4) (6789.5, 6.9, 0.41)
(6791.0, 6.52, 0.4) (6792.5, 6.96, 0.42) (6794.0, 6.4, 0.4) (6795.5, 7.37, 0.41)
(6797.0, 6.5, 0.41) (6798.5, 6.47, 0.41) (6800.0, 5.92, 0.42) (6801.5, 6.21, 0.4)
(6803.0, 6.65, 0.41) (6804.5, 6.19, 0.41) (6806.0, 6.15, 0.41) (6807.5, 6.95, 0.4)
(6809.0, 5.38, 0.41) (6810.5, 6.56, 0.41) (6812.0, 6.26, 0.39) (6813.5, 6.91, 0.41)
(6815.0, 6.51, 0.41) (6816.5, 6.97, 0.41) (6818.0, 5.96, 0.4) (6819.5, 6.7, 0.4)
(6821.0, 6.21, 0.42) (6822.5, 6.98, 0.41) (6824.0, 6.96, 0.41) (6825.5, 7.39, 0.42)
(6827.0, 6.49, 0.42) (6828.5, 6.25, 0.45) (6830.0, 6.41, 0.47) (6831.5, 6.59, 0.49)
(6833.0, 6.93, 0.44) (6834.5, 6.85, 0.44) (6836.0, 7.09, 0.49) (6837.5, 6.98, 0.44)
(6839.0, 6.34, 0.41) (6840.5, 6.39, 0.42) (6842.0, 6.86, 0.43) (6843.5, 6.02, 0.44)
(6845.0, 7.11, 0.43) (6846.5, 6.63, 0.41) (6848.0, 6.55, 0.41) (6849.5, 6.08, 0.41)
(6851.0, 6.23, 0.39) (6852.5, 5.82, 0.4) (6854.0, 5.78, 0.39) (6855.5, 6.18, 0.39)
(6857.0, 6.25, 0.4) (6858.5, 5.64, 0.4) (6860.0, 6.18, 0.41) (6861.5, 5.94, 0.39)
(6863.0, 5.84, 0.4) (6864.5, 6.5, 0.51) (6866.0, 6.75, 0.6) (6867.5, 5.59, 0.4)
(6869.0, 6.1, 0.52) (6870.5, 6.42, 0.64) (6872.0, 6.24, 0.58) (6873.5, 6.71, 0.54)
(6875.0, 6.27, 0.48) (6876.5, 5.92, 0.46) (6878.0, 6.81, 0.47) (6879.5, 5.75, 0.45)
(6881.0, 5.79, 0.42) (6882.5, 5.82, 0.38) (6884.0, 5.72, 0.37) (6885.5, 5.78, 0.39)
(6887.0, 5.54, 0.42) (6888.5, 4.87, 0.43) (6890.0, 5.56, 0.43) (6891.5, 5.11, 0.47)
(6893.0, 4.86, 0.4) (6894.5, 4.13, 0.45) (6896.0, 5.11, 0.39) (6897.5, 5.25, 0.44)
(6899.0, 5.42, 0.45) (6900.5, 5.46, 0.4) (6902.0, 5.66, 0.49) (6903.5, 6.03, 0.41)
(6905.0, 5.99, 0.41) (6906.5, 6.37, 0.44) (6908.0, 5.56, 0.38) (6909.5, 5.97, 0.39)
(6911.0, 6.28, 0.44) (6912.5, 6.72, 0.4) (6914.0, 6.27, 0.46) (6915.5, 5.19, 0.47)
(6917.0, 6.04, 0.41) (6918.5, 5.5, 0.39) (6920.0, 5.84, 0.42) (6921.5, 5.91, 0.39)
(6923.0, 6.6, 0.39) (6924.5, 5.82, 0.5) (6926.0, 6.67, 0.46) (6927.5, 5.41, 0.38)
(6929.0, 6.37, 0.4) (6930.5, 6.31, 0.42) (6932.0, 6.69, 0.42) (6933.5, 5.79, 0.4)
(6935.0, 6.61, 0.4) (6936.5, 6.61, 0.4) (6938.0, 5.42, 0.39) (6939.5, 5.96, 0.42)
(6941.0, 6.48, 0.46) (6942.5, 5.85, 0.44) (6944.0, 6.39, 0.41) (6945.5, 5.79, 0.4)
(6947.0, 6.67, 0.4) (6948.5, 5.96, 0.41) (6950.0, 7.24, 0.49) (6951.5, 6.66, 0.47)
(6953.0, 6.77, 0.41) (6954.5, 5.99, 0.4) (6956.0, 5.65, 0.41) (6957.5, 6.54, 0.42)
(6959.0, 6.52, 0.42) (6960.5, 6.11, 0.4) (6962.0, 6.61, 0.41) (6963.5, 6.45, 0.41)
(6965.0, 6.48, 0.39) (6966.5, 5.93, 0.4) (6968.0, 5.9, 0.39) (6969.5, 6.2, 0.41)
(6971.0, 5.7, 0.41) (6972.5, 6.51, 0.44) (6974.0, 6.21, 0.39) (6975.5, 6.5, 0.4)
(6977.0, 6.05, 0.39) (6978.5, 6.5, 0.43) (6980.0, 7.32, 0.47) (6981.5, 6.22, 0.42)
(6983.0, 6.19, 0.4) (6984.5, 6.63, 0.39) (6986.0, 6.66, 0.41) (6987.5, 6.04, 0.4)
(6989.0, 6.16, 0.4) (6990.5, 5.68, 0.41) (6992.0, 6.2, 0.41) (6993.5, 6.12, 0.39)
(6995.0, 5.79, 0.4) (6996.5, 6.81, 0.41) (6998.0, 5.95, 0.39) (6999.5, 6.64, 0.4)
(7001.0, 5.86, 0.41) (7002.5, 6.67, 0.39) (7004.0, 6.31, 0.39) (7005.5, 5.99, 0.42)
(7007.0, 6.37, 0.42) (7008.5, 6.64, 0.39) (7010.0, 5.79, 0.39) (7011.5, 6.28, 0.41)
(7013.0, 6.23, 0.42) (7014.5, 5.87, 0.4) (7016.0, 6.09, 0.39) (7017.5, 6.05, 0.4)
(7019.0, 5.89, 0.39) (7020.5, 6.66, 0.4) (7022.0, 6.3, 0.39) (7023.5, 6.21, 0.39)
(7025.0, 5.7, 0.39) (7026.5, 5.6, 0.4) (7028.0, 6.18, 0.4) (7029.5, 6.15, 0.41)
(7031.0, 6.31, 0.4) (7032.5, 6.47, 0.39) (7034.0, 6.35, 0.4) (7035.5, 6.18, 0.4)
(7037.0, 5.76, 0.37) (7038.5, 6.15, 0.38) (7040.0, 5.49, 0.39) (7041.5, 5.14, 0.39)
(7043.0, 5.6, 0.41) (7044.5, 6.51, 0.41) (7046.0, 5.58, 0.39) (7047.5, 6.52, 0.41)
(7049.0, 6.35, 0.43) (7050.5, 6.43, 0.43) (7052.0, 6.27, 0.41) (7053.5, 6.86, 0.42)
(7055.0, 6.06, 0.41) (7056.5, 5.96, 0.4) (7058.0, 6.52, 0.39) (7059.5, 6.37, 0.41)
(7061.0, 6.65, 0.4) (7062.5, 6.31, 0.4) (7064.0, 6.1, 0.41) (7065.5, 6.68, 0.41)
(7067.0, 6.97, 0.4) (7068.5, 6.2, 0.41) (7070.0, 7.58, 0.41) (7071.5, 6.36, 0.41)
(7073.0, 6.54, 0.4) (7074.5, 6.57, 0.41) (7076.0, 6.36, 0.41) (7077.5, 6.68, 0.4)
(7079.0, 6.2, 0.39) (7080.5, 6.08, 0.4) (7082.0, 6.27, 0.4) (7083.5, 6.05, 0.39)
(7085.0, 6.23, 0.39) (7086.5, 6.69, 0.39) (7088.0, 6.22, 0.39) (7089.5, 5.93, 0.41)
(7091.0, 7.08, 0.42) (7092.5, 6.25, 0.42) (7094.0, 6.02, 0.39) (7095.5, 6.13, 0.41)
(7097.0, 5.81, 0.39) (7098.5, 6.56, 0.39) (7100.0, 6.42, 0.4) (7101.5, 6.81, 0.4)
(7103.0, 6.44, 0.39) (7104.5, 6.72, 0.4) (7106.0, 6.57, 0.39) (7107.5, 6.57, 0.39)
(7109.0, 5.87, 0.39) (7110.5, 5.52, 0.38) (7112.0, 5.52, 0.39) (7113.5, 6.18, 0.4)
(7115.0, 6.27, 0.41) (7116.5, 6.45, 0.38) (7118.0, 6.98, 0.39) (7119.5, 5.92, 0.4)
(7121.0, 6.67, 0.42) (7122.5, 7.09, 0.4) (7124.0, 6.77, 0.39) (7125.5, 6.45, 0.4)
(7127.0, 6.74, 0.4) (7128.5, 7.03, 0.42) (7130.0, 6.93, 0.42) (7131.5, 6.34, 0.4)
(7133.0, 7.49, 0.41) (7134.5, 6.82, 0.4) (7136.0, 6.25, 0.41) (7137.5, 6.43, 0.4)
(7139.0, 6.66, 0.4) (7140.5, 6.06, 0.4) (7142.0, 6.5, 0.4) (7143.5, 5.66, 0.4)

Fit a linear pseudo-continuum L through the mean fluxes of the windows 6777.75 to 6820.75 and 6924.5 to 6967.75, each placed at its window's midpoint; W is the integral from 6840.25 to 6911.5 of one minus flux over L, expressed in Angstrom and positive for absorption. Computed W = 4.92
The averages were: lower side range 6.48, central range 5.93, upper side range 6.27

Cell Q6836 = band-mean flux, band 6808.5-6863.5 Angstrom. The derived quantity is 6.45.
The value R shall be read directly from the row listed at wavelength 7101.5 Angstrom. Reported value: 6.81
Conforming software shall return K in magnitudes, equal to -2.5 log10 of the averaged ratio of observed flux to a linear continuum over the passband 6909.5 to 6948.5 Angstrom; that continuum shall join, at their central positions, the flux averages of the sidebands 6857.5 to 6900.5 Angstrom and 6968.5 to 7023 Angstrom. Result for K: -0.03 mag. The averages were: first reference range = 5.77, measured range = 6.12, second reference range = 6.25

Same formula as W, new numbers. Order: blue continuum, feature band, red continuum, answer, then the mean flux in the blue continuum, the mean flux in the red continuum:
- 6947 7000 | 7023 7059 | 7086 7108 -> 1.5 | 6.31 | 6.41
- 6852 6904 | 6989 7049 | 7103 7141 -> 0.9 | 5.79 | 6.49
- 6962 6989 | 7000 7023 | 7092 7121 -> 0.4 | 6.33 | 6.27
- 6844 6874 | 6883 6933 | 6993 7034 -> 3.6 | 6.22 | 6.19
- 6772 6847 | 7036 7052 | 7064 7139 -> 1.2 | 6.53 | 6.46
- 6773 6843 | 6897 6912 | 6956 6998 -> 1.3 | 6.53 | 6.28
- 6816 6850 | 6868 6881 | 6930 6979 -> 0.6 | 6.64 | 6.27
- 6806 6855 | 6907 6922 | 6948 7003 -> 1.1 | 6.53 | 6.31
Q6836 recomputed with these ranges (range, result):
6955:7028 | 6.22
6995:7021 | 6.22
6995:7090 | 6.25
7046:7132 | 6.42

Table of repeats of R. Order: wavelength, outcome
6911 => 6.28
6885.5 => 5.78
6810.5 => 6.56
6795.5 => 7.37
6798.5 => 6.47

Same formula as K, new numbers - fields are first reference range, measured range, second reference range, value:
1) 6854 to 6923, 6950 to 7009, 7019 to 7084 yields -0.040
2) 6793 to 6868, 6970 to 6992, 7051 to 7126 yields 0.018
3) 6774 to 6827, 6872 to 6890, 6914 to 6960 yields 0.072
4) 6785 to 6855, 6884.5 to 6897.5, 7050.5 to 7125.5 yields 0.255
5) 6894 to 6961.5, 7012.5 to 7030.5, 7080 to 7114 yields 0.015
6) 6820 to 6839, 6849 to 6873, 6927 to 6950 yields 0.083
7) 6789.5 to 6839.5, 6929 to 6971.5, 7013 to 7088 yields 0.021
